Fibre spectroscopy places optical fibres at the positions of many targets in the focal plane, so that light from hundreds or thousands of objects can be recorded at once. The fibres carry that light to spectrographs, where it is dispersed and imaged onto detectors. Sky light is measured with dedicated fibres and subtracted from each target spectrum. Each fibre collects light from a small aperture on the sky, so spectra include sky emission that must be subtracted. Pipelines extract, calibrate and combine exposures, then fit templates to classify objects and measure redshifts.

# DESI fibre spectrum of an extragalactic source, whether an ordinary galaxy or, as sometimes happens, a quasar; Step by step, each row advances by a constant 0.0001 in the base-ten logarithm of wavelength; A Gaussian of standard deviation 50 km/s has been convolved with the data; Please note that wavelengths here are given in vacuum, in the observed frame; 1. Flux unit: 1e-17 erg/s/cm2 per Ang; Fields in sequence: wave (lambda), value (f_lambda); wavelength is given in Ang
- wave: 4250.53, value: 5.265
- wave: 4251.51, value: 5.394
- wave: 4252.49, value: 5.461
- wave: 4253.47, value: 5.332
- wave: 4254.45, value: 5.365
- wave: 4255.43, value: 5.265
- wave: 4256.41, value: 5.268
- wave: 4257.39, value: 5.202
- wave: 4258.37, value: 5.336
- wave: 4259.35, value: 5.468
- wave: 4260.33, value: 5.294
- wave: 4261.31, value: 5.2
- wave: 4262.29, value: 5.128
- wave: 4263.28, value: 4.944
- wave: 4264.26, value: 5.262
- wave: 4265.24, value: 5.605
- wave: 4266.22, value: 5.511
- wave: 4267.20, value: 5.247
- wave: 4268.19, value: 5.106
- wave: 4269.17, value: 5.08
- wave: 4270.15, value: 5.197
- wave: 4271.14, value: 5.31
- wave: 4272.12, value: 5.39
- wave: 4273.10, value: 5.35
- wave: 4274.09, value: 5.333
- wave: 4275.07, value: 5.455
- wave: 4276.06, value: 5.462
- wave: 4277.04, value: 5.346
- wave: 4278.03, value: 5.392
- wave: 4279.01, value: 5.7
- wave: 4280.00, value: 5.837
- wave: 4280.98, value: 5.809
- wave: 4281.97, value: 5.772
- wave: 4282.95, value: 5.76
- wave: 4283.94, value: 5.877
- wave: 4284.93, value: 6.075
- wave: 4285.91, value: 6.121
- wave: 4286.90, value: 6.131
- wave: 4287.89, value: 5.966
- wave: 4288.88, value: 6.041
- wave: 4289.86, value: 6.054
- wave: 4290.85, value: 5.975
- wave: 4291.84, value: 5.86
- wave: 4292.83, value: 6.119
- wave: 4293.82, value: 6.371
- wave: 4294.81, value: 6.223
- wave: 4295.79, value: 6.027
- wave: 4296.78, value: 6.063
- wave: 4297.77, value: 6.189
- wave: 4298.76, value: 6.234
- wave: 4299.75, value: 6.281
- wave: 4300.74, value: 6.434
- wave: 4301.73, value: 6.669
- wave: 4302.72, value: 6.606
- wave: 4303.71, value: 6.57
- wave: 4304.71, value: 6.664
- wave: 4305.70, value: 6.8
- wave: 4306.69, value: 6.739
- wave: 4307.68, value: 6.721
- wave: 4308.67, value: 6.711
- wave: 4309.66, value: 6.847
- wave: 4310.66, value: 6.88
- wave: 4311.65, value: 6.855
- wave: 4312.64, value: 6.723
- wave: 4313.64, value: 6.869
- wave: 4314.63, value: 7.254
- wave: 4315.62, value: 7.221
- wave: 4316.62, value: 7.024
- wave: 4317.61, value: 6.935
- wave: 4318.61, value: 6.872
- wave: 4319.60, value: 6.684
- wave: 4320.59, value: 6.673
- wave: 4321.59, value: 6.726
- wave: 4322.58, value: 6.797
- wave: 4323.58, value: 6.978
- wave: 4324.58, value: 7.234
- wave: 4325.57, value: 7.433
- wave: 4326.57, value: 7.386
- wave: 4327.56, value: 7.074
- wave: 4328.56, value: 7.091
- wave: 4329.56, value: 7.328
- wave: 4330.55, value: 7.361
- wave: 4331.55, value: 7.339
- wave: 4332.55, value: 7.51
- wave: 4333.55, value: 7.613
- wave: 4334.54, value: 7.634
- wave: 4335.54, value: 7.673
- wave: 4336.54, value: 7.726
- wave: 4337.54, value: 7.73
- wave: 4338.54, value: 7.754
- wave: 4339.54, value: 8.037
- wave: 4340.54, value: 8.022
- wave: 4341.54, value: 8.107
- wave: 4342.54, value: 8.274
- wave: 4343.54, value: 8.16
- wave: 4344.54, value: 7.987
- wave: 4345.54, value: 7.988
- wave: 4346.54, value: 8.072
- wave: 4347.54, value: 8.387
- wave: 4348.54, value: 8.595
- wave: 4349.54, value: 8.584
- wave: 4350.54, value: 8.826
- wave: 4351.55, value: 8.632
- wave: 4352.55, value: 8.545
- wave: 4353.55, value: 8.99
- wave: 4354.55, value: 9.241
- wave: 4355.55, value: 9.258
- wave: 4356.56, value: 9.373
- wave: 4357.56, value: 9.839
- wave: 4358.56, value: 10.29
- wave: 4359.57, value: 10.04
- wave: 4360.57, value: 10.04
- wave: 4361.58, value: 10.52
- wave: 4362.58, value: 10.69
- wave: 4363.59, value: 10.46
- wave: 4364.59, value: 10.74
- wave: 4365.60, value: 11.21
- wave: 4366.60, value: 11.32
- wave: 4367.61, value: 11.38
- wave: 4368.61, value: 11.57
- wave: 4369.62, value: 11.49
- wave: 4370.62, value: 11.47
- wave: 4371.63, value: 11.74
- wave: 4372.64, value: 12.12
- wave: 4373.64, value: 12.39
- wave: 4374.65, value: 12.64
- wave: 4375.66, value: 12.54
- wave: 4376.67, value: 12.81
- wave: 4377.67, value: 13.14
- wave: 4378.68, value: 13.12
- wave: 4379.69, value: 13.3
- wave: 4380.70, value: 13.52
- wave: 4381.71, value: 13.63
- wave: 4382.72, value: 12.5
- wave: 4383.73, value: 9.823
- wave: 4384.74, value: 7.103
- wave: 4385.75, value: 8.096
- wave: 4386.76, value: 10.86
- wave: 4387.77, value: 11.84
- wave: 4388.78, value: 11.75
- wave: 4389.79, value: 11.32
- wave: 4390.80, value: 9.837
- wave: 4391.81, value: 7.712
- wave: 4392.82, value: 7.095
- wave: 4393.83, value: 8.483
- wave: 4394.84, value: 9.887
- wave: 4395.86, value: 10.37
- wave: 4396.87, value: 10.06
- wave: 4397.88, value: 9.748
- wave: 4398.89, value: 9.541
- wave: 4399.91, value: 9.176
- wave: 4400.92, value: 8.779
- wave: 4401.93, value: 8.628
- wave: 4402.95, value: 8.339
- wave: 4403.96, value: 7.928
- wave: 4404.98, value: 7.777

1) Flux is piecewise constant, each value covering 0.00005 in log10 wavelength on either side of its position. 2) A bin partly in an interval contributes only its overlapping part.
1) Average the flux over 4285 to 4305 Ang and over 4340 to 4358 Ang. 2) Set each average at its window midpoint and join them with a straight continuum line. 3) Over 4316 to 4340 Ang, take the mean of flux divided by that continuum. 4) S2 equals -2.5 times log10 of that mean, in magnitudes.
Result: 0.06 mag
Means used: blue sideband 6.22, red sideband 8.6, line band 7.27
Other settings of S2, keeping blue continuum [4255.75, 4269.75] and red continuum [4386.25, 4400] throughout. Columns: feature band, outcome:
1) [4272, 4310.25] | 0.03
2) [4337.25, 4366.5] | -0.08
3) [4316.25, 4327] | 0.05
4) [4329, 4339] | 0.03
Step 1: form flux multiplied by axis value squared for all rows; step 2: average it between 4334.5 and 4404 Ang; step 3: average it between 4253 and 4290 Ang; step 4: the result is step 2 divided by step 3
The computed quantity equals 1.89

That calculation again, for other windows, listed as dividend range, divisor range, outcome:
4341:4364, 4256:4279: 1.78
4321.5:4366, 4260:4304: 1.51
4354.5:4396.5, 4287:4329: 1.69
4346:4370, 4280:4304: 1.65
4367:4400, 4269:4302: 1.96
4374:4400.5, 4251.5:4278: 2.15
